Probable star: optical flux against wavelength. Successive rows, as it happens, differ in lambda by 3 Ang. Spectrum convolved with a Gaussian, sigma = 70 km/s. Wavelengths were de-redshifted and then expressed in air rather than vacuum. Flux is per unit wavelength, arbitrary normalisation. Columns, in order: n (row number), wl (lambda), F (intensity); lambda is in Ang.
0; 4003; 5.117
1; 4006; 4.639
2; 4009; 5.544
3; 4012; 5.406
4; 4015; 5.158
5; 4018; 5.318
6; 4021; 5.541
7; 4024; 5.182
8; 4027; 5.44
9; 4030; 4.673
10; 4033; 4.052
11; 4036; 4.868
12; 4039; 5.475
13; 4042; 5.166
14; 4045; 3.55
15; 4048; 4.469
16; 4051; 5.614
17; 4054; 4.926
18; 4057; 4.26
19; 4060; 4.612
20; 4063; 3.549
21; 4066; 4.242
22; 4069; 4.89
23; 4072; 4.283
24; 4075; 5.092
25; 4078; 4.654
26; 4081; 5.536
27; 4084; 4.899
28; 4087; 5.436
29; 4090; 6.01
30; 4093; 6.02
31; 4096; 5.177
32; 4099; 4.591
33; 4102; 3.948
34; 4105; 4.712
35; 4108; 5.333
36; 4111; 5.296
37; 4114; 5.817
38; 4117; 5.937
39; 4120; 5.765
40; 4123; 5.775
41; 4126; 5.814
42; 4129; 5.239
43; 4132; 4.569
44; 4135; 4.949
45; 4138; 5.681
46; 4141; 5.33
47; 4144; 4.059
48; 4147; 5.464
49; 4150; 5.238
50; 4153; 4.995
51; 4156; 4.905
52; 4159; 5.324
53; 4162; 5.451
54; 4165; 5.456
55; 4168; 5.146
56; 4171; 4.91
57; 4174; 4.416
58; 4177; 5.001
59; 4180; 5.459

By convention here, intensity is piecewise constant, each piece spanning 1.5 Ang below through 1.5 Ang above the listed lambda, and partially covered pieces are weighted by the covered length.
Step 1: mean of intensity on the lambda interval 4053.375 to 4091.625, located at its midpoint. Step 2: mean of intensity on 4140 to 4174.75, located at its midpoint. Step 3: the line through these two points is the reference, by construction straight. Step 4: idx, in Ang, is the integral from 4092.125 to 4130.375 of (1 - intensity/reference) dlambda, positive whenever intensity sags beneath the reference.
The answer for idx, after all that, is -3.15 Ang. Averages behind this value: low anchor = 4.8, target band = 5.33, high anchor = 5.07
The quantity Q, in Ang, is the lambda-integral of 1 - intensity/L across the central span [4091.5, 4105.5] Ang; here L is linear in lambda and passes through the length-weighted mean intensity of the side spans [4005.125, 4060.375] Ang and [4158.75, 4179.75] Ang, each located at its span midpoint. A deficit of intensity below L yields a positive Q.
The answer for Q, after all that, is 0.3 Ang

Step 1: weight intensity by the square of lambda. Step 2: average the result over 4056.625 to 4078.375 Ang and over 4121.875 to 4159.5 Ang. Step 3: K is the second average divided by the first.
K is 1.20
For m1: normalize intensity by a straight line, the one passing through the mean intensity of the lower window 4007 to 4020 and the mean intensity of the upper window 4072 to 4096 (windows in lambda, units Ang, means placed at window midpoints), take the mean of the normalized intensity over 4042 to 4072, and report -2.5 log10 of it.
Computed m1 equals 0.18 mag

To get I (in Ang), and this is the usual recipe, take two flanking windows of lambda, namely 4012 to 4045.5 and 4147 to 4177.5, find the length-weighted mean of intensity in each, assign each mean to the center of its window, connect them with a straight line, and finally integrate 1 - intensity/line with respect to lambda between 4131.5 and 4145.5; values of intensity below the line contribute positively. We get 0.40 Ang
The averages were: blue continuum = 5.01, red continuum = 5.11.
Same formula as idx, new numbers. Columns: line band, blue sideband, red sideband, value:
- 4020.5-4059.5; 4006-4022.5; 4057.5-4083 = 1.20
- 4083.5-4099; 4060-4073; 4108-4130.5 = -1.71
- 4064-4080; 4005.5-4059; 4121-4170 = 1.35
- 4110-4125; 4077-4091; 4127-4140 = -1.56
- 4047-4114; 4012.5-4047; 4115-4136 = 3.98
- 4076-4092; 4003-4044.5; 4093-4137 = -0.42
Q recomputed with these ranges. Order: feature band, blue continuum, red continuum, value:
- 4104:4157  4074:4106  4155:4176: -1.91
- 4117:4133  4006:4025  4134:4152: -1.11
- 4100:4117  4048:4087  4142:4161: -0.75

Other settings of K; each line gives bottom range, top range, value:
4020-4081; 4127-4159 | 1.12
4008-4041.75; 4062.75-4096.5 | 1.00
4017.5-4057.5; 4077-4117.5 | 1.10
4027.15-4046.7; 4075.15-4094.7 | 1.18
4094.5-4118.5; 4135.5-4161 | 1.02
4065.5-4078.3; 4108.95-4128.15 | 1.25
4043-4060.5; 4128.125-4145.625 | 1.13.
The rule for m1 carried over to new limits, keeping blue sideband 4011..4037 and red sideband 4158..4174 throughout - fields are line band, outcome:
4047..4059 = 0.06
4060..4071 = 0.19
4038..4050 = 0.09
